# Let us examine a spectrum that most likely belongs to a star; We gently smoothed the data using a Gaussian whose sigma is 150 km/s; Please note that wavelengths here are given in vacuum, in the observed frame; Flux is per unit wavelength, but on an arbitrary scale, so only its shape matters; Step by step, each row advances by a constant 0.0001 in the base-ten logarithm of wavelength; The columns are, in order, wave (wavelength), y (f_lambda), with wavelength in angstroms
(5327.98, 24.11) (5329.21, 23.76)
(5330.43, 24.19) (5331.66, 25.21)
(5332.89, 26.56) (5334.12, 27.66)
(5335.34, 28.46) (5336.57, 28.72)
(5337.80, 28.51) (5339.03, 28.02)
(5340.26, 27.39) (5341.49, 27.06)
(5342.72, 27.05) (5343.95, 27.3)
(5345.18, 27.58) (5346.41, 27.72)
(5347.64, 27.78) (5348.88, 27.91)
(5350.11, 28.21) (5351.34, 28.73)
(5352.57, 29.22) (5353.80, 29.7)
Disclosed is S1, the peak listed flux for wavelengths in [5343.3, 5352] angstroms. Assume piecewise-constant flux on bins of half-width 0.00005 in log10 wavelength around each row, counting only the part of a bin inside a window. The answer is 28.73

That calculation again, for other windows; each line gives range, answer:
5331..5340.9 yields 28.72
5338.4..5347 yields 28.02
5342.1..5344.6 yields 27.3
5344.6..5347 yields 27.72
